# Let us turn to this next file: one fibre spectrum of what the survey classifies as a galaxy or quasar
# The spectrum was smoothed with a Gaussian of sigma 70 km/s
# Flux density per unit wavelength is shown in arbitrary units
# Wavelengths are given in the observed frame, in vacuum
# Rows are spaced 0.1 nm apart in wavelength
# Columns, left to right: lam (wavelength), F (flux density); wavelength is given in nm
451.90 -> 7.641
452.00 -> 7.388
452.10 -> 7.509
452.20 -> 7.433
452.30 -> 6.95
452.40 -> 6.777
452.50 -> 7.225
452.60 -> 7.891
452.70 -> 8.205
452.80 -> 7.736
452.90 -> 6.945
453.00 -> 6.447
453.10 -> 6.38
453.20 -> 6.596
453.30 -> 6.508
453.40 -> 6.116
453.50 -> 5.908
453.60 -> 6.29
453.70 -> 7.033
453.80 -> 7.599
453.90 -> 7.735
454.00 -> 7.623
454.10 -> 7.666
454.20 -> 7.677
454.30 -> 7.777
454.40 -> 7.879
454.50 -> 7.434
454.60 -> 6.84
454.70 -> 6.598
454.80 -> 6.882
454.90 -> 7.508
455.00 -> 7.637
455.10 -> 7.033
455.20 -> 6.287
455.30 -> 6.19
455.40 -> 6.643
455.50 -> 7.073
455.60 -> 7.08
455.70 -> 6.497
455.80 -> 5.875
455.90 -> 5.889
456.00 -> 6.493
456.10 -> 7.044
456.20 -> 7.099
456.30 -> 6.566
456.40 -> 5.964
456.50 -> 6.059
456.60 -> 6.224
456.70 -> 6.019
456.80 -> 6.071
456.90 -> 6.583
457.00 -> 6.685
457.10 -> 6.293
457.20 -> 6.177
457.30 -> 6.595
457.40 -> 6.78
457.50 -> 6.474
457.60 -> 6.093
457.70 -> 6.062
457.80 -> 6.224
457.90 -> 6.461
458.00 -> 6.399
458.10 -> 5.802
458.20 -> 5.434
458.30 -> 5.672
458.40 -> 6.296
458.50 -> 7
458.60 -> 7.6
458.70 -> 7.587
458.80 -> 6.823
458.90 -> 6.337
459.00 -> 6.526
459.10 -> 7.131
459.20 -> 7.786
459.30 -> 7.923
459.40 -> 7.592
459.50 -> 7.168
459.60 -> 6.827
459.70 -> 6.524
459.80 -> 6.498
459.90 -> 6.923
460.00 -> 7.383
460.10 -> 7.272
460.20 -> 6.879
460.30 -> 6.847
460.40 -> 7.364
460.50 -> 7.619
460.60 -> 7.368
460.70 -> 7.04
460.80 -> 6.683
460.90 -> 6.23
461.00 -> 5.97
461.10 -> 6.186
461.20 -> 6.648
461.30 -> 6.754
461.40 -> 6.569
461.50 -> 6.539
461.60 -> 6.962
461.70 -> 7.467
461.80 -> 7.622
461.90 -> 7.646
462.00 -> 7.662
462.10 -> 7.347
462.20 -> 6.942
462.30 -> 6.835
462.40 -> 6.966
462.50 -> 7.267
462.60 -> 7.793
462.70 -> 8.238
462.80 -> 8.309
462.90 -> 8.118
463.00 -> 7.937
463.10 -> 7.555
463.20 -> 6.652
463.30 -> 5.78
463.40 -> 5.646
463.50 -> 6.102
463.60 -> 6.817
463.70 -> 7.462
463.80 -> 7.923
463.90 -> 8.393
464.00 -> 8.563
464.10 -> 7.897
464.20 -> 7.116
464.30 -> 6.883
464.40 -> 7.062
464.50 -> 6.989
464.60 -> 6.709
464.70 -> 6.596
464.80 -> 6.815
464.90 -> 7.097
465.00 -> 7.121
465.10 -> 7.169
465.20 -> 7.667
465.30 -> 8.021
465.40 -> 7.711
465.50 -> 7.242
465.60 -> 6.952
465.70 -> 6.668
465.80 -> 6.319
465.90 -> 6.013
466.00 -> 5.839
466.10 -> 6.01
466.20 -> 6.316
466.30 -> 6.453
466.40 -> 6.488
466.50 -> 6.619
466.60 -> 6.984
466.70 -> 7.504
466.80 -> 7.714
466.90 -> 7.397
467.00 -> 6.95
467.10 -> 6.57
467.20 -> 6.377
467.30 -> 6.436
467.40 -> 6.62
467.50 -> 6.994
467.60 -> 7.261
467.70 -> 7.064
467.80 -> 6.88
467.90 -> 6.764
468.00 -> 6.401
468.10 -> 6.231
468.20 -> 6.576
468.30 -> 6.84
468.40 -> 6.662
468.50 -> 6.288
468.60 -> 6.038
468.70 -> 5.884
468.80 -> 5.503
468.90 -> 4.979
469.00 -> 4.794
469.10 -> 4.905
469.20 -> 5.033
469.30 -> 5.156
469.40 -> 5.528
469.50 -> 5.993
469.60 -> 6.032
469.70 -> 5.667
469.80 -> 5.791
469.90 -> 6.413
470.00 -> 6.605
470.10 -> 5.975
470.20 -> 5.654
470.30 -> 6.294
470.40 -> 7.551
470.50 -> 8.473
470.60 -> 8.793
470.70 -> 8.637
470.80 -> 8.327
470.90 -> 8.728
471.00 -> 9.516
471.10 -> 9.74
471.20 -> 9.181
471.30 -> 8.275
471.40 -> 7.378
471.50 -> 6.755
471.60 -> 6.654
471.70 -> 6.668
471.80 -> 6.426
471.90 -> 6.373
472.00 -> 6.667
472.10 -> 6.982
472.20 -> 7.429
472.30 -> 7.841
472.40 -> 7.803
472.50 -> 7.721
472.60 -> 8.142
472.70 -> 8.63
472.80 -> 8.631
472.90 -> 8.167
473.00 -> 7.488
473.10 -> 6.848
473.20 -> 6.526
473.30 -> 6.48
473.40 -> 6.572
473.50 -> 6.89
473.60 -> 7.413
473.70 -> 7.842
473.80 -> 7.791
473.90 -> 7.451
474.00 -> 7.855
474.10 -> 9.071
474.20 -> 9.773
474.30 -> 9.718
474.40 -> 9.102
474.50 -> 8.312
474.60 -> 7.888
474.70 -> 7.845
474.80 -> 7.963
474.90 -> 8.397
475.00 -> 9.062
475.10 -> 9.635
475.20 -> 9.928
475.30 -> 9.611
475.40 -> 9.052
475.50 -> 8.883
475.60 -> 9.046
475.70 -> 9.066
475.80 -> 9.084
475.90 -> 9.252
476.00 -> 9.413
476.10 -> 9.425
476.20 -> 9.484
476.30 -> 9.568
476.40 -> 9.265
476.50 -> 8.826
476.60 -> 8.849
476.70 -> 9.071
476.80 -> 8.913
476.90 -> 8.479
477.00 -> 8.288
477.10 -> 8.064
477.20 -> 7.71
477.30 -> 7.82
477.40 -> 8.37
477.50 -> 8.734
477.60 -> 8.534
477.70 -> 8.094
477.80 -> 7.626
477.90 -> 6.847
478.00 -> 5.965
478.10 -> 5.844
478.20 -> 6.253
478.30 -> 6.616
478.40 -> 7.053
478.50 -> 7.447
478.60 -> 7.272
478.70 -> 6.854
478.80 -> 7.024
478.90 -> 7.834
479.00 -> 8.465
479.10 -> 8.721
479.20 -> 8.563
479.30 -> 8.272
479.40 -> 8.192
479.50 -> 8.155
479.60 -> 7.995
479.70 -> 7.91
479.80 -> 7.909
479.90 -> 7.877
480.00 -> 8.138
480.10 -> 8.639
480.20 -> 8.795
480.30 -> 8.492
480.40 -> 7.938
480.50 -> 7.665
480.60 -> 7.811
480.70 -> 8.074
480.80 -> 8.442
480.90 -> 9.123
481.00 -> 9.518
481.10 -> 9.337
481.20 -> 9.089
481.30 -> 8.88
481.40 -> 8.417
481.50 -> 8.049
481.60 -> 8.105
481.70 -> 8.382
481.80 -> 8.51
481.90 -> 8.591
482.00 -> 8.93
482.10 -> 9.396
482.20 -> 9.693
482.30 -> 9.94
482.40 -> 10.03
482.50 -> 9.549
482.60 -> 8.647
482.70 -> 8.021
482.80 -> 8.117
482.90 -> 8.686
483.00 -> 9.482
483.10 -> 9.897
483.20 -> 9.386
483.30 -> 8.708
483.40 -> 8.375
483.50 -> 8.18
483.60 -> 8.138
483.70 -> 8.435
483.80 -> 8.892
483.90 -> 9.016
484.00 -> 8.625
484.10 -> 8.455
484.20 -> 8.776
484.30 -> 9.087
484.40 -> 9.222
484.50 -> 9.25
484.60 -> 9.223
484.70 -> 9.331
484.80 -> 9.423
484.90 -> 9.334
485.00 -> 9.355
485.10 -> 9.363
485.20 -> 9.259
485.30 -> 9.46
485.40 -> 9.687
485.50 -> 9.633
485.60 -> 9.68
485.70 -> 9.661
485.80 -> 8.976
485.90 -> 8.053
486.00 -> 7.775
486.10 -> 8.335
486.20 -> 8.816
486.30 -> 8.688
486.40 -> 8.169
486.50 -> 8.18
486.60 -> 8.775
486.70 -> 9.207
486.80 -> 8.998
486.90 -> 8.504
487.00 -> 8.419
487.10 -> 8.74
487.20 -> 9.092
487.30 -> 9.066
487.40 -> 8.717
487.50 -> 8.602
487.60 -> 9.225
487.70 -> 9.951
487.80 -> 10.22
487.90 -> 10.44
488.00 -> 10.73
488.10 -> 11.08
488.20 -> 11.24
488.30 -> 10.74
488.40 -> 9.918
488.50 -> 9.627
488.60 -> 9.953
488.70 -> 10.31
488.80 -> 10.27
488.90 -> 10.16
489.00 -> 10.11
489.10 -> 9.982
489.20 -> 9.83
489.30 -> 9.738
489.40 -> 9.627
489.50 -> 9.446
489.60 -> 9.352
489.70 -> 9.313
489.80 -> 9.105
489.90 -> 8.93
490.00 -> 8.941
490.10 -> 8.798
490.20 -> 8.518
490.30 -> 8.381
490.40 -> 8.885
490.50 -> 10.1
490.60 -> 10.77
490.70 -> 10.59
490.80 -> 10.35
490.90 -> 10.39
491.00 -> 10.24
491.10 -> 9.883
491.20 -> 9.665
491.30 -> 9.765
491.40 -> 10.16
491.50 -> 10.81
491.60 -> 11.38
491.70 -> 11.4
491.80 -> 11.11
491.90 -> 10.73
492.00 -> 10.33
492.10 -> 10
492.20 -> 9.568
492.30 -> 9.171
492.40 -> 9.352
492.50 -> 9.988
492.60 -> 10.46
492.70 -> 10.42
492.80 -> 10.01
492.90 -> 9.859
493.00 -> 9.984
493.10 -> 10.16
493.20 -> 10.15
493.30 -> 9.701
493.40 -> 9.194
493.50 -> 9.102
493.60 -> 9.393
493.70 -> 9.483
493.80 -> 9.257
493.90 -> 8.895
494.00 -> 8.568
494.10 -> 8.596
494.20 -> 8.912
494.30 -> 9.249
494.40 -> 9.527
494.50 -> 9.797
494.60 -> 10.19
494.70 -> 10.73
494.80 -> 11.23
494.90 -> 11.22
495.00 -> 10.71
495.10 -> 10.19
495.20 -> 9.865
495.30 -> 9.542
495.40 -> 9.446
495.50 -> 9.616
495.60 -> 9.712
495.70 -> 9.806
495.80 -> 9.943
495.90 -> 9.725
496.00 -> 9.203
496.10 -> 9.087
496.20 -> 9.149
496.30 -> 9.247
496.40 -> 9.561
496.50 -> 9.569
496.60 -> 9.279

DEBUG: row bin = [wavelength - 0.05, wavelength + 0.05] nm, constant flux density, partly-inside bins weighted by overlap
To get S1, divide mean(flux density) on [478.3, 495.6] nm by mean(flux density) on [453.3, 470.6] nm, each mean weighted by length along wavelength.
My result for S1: 1.36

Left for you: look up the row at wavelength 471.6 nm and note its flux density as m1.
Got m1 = 6.654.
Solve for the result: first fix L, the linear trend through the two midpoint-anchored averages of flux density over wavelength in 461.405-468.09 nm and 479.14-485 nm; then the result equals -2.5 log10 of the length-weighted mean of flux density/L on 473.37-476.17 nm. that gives -0.08 mag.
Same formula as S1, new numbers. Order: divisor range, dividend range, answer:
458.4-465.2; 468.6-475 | 1.02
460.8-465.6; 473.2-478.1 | 1.18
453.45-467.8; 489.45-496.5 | 1.42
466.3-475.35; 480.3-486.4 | 1.22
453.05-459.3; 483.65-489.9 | 1.39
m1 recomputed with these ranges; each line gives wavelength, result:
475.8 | 9.084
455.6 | 7.08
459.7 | 6.524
